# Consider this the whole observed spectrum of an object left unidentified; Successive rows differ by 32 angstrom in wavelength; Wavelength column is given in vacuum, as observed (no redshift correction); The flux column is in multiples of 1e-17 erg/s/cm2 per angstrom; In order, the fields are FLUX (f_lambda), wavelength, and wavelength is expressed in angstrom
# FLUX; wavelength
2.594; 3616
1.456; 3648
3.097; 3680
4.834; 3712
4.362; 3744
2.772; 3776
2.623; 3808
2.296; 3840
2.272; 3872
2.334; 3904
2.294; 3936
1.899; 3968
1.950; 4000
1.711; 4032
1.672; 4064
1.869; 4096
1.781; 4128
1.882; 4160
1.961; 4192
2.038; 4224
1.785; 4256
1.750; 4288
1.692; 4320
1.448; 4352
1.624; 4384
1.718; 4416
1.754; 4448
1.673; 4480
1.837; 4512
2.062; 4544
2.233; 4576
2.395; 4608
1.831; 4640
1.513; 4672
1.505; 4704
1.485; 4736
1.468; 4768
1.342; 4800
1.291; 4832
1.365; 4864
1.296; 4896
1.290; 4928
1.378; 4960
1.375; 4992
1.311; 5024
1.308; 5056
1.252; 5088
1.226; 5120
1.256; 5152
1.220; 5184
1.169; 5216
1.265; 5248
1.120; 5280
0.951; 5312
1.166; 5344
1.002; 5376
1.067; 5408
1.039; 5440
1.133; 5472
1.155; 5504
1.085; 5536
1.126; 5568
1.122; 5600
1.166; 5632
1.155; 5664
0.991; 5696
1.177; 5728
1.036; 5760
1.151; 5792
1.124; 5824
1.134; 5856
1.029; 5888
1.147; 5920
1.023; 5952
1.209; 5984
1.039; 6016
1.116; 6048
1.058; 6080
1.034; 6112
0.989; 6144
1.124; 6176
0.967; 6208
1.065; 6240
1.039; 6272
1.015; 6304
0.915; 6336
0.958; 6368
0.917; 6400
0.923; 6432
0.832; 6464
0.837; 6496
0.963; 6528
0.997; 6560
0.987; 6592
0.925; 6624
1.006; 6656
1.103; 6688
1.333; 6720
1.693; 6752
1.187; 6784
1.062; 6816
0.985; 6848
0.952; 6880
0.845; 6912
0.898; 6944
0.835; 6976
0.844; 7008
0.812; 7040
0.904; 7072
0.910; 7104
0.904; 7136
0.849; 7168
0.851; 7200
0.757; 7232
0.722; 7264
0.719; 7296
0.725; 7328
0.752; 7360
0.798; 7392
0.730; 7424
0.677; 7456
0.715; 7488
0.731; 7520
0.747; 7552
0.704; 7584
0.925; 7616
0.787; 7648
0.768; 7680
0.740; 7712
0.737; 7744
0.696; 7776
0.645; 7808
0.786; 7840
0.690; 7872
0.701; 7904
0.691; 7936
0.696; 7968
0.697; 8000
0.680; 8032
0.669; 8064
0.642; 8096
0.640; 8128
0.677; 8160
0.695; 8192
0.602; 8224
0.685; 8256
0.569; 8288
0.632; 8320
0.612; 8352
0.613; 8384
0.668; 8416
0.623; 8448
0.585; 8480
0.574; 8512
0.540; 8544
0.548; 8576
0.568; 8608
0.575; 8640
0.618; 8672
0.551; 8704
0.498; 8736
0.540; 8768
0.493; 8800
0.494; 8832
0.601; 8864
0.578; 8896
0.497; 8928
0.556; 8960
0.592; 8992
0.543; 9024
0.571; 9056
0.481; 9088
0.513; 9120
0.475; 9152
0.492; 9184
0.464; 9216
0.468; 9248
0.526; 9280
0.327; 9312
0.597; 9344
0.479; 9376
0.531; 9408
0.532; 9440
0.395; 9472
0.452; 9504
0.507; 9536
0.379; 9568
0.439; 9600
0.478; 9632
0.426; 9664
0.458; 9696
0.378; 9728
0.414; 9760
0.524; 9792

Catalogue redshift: 1.409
